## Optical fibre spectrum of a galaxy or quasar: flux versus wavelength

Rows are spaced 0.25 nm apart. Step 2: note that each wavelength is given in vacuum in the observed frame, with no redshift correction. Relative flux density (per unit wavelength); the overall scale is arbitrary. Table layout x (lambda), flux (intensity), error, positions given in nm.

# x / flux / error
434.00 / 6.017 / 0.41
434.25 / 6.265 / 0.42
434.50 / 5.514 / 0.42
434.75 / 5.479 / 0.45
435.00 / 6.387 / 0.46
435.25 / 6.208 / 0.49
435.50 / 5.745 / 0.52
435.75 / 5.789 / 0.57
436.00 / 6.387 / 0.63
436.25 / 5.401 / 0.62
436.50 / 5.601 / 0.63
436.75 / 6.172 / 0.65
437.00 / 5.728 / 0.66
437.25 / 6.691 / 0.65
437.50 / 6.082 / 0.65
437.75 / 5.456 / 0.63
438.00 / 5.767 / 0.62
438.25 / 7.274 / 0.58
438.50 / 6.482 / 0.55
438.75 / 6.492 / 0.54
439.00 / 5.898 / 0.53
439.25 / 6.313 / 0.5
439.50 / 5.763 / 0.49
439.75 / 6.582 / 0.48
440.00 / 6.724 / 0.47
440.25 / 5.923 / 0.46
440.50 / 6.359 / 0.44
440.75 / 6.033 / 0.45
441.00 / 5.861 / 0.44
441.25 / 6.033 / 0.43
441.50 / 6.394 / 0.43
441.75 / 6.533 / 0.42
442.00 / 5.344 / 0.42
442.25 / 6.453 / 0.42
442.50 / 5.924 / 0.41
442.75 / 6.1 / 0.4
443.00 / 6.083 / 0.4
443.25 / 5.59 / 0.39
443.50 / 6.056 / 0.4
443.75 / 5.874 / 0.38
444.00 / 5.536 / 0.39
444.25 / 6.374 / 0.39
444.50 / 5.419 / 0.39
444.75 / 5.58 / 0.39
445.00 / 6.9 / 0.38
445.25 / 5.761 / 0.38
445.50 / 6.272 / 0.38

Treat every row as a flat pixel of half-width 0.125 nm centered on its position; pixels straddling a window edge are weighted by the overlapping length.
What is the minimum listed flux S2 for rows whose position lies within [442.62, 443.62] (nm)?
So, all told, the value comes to 5.59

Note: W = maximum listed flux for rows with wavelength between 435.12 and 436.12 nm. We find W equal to 6.387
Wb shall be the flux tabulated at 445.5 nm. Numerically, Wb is 6.272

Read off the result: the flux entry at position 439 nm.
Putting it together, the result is 5.898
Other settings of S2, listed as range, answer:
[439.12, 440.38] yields 5.763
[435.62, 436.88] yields 5.401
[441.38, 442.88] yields 5.344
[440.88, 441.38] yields 5.861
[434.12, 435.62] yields 5.479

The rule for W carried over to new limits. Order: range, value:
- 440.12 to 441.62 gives 6.394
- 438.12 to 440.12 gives 7.274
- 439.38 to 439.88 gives 6.582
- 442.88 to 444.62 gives 6.374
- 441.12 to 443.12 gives 6.533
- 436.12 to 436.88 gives 6.172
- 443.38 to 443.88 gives 6.056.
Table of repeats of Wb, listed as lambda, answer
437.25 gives 6.691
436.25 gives 5.401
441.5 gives 6.394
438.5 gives 6.482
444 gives 5.536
